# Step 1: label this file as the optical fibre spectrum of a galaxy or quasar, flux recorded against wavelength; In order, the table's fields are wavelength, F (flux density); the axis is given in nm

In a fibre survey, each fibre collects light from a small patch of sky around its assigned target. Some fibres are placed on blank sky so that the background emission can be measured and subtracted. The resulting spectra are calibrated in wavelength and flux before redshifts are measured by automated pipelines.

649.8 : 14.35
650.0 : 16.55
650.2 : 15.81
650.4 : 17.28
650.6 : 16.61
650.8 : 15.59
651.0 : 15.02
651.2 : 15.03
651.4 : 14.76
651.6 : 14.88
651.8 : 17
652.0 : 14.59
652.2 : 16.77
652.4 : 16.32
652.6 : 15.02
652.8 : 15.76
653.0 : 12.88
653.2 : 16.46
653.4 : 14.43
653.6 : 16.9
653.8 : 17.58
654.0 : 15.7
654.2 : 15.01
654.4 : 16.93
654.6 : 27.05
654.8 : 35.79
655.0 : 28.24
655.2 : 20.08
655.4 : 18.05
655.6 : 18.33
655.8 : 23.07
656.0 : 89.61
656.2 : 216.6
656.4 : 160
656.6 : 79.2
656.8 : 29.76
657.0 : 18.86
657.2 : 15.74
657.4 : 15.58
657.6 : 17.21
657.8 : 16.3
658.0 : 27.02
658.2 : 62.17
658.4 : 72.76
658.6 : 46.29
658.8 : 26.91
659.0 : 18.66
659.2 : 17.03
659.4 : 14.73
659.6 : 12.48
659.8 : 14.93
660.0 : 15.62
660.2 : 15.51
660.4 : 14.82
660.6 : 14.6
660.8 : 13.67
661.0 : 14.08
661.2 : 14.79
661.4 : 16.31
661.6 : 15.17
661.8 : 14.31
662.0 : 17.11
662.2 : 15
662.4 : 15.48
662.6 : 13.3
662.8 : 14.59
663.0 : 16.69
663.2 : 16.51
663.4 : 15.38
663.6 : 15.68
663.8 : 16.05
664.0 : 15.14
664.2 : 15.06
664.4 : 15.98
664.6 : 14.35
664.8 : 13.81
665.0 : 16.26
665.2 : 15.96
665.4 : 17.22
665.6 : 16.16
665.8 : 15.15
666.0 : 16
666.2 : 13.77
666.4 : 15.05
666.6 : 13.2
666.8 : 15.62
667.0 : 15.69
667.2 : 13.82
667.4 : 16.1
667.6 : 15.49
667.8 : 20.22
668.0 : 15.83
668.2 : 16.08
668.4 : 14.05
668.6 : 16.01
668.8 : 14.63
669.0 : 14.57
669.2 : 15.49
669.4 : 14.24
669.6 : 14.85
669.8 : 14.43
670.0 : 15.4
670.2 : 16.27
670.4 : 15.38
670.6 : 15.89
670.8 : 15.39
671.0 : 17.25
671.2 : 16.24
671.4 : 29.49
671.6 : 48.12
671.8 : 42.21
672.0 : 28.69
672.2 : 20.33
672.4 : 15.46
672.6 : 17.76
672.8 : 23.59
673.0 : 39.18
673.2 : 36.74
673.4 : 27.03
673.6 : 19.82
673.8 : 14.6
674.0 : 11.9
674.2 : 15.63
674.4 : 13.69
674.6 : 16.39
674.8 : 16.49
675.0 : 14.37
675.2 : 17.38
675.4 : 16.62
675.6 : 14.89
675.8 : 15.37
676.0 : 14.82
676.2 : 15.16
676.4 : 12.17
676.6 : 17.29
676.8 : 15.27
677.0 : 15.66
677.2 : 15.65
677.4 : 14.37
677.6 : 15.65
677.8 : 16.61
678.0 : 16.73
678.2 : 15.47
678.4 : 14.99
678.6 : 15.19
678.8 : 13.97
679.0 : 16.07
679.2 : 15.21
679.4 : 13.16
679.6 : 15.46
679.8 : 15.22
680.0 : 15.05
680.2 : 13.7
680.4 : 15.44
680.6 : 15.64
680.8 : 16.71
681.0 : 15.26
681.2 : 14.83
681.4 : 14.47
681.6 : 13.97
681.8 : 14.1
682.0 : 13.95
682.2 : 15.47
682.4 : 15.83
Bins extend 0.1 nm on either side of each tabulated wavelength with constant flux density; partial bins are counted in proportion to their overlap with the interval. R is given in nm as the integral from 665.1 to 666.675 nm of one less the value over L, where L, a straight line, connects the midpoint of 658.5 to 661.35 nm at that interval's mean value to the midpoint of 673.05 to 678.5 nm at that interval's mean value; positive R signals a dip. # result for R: 0.21 nm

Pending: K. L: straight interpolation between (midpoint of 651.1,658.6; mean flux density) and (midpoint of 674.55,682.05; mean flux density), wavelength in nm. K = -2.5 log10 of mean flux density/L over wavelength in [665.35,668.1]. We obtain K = 0.49 mag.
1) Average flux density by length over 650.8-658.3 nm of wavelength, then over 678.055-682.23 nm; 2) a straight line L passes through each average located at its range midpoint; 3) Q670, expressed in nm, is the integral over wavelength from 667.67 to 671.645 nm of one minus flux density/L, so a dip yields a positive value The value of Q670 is 0.78 nm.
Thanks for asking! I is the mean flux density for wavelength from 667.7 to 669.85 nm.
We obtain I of 15.5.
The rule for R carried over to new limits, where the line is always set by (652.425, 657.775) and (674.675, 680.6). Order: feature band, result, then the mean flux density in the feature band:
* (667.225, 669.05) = 0.64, 15.8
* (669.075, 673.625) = -0.36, 22.6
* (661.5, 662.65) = 0.57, 15.1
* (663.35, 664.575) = 0.55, 15.5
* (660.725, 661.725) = 0.52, 14.8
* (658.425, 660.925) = 0.94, 20.3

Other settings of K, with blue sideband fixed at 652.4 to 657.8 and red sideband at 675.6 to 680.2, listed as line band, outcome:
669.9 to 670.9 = 0.38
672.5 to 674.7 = -0.12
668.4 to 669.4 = 0.49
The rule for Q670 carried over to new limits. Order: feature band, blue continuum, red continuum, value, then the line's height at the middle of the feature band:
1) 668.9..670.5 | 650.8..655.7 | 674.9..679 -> 0.10 nm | 16.1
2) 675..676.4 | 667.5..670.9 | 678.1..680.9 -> -0.01 nm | 15.3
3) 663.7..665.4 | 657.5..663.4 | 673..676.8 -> 0.38 nm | 19.9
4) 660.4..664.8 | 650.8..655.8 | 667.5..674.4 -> 0.91 nm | 19.1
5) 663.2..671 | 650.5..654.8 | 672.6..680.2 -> 0.67 nm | 16.9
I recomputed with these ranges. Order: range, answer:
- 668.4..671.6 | 17.3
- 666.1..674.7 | 19.1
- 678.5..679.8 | 14.9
